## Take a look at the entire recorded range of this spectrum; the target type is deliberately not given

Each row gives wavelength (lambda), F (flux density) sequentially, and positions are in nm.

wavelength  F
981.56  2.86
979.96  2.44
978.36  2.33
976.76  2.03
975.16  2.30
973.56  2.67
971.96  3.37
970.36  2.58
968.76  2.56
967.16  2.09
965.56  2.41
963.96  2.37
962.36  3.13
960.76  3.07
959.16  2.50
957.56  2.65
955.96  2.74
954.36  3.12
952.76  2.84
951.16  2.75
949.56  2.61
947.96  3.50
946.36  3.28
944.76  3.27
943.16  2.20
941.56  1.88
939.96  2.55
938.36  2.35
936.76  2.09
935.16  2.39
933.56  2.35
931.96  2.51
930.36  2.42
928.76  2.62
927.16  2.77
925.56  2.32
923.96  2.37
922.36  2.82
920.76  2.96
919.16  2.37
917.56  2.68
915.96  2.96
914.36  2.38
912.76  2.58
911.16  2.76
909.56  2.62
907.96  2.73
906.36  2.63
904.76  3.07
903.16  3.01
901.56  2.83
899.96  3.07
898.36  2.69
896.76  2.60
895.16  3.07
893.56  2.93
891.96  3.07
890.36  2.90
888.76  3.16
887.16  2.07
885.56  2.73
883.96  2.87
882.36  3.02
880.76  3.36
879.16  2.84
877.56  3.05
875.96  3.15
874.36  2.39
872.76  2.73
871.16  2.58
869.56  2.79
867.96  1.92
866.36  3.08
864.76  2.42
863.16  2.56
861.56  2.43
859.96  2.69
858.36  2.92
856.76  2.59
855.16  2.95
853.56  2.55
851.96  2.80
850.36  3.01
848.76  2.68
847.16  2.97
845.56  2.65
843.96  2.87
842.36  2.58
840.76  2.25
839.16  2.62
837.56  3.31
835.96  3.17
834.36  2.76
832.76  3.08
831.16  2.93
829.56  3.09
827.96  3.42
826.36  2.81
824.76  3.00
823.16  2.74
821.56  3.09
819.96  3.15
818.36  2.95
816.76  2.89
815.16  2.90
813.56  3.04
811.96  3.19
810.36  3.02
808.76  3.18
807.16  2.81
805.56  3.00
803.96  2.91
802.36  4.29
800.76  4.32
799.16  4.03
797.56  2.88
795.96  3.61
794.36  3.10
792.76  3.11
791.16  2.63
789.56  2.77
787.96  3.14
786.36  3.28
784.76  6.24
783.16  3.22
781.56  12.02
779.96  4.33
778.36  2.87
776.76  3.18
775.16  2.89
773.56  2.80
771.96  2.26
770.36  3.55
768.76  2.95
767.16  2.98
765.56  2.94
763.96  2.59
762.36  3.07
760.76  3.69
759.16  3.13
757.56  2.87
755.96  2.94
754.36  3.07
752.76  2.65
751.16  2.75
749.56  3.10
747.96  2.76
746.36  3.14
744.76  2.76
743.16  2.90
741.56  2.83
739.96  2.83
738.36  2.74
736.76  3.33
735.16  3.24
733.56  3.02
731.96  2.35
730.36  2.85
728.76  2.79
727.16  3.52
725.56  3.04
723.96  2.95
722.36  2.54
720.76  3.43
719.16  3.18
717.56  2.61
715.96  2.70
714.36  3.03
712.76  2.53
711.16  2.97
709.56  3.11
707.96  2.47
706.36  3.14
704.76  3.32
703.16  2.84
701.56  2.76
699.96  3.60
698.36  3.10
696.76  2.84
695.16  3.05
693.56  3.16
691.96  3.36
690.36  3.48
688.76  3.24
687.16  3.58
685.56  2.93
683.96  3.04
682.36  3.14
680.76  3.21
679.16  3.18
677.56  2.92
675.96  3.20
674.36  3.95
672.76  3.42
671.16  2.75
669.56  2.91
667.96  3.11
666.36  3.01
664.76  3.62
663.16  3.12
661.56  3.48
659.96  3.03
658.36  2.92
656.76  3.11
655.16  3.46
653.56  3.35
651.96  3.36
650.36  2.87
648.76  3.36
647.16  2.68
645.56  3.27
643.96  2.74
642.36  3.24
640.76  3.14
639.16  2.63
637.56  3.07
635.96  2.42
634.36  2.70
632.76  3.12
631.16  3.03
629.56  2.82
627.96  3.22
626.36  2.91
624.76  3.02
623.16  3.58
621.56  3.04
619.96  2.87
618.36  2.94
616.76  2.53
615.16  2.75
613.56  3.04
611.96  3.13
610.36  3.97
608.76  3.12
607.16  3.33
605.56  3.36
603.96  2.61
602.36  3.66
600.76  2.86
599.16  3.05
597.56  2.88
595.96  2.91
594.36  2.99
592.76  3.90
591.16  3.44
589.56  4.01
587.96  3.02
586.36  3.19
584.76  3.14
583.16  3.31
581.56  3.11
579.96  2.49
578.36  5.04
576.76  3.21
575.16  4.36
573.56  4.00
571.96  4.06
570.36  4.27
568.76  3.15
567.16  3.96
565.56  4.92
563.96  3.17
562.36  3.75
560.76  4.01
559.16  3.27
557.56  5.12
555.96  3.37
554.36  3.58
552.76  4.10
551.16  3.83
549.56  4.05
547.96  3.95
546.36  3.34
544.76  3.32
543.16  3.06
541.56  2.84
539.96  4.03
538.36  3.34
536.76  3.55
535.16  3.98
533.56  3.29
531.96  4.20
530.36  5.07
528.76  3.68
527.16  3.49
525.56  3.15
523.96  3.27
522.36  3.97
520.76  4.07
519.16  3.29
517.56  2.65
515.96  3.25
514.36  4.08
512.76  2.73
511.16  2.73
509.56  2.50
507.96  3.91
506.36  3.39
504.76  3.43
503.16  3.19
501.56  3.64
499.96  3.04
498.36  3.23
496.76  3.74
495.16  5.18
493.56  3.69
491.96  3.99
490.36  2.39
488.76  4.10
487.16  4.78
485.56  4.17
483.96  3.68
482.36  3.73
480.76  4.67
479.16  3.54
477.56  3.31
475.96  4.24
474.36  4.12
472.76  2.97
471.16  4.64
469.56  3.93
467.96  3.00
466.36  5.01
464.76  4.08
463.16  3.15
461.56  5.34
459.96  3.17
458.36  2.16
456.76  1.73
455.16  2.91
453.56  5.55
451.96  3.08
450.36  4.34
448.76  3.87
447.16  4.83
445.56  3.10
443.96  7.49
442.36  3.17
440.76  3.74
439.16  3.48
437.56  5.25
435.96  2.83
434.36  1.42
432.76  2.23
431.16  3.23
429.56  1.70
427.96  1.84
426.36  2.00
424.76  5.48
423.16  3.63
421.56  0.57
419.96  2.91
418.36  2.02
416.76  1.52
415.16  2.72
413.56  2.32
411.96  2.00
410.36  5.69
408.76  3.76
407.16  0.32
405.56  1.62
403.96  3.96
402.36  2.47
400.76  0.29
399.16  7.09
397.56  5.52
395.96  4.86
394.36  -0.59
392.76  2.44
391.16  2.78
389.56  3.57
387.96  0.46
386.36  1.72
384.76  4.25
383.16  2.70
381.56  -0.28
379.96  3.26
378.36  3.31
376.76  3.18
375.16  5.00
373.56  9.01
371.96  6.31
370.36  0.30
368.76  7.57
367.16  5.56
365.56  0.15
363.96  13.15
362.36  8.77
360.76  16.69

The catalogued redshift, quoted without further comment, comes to 0.19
